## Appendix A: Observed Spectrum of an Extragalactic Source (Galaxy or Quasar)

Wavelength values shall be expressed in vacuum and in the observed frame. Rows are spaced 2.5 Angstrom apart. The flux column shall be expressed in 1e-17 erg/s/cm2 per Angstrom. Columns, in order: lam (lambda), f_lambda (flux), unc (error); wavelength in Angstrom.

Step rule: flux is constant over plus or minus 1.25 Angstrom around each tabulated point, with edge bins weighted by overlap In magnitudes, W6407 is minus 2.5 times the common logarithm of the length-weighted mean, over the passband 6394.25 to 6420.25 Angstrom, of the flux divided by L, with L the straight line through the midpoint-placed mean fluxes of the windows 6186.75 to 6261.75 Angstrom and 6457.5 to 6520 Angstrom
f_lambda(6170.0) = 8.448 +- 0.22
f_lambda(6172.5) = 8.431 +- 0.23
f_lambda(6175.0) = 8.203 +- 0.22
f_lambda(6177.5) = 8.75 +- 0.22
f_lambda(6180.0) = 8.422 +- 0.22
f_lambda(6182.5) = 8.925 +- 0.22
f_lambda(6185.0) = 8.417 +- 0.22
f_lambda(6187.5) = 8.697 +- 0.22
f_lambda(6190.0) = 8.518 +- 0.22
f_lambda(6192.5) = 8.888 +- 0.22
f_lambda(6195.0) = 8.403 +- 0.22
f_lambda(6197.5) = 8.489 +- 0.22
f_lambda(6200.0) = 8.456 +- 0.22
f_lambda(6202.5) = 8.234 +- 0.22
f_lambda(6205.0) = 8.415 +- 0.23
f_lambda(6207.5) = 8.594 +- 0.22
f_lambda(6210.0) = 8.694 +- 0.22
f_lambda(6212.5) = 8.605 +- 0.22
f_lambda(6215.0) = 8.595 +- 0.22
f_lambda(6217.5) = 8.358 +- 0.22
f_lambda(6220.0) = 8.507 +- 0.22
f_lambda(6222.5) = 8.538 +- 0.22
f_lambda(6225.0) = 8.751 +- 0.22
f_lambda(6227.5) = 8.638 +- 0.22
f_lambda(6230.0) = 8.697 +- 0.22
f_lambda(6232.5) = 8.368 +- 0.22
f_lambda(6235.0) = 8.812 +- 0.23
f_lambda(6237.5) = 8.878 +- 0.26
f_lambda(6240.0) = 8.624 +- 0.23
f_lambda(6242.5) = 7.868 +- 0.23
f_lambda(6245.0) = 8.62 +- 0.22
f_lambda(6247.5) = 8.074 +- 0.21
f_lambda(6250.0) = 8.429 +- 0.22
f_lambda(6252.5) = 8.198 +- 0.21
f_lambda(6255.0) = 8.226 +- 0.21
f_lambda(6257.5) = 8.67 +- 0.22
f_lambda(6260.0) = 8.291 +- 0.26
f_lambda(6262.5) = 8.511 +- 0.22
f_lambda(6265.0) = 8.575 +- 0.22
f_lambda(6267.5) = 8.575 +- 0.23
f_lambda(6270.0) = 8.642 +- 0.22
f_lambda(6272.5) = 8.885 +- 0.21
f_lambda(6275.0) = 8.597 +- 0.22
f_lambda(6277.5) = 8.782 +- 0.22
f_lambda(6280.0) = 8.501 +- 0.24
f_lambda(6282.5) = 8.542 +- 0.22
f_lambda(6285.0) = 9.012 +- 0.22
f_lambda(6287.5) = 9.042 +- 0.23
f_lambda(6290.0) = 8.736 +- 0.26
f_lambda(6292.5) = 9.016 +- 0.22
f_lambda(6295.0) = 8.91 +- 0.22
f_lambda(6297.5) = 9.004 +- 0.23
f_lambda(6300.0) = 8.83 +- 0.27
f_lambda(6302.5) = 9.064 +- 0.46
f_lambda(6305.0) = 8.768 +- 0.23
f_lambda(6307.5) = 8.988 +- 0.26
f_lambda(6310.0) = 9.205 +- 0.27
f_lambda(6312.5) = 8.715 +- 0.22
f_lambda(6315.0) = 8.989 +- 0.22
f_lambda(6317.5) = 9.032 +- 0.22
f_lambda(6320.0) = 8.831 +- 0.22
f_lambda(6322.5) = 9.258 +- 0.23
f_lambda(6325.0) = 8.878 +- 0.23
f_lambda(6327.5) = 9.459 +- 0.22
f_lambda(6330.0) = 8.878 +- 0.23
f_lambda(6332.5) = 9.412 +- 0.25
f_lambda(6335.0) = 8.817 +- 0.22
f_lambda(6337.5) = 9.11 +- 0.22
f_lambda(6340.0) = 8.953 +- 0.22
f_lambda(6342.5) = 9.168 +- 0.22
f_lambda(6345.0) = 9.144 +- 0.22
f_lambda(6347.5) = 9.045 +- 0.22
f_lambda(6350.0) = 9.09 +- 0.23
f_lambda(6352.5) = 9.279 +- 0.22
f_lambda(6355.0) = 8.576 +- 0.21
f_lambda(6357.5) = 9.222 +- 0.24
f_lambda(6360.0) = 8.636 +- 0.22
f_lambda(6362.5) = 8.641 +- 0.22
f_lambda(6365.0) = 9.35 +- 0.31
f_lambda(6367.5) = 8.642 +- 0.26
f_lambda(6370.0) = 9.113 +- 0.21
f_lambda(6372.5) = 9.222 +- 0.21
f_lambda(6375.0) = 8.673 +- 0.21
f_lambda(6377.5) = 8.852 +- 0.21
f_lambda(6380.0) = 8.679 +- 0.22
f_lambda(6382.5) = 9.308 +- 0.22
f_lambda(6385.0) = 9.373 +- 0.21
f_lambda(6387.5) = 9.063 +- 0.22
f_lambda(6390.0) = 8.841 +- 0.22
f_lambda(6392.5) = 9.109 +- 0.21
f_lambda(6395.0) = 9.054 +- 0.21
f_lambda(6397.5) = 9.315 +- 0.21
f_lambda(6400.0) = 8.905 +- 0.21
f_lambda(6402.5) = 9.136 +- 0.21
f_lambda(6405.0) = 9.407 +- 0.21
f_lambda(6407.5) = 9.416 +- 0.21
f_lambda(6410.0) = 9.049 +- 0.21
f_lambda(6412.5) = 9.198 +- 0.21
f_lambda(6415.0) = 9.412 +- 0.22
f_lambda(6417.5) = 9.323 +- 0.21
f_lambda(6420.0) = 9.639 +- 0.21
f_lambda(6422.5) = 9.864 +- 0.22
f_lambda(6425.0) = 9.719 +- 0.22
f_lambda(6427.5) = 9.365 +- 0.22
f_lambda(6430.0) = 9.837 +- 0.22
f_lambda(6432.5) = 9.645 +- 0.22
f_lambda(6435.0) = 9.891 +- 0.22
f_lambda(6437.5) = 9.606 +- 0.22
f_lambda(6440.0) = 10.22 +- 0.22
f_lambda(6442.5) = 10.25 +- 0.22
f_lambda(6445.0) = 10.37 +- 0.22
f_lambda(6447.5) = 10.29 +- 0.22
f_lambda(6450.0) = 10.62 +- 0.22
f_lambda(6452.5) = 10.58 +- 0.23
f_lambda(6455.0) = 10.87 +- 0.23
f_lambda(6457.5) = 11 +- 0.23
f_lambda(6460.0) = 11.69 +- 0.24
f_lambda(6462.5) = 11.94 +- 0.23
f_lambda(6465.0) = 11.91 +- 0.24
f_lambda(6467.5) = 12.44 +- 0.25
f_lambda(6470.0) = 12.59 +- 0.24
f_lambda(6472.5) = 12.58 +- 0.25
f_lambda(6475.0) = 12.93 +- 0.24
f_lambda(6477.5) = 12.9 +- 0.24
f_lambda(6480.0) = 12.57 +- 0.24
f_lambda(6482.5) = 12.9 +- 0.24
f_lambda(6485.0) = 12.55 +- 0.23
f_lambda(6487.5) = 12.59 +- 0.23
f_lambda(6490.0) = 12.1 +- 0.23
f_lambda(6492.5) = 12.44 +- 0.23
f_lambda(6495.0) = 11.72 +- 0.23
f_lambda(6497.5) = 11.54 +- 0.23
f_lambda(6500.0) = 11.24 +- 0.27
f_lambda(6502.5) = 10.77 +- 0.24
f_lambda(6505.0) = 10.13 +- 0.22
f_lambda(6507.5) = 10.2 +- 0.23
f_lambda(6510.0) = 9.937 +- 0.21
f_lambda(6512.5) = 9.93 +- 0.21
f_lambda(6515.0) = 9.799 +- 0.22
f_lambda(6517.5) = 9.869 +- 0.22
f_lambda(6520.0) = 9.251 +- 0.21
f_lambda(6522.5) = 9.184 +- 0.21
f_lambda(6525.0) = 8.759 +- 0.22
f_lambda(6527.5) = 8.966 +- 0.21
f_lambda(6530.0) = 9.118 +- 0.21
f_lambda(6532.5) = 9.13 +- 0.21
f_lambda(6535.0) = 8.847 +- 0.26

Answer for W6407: 0.15 mag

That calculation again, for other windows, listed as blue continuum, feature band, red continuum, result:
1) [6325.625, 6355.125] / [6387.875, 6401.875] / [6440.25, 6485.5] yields 0.13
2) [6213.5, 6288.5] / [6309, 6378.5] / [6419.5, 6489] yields 0.08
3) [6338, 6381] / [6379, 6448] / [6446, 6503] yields 0.09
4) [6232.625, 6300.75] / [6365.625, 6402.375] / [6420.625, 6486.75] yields 0.13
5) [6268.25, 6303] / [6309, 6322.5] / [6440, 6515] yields 0.03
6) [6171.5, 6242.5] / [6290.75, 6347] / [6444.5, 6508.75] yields 0.10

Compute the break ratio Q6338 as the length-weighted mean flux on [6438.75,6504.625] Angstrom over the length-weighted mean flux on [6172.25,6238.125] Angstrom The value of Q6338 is 1.36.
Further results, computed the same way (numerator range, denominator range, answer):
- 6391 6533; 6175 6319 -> 1.21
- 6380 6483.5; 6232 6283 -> 1.21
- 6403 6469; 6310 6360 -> 1.13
